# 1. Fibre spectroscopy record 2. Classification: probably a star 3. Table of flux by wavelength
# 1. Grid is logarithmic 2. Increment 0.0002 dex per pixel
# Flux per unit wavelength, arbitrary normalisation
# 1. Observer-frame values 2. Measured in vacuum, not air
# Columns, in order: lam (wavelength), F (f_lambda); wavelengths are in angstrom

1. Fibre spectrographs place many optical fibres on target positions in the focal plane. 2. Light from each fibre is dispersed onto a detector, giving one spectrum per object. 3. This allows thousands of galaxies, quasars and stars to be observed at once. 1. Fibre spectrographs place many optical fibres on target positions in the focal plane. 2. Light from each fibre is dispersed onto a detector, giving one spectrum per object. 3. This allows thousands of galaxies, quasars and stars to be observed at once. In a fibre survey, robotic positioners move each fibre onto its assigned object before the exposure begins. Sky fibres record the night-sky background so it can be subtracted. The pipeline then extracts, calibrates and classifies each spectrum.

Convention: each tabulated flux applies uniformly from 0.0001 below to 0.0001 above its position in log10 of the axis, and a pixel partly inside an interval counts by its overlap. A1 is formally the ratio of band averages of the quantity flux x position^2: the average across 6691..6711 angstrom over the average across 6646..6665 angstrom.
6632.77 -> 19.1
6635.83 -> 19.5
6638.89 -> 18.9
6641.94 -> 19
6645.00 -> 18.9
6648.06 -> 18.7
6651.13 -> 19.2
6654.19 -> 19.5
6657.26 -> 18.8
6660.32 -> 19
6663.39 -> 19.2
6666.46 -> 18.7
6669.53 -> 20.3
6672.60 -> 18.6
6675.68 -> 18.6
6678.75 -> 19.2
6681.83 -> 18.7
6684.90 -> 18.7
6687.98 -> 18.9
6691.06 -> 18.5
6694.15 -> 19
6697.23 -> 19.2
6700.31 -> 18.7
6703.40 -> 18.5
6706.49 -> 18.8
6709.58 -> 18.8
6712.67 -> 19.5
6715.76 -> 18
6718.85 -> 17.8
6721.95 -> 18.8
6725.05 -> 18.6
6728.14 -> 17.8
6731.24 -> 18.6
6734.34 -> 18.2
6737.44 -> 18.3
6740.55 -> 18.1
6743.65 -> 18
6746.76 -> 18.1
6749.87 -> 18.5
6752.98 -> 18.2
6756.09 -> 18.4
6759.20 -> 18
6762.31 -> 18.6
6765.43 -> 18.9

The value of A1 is 1.00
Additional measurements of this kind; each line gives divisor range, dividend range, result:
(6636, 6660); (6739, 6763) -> 0.99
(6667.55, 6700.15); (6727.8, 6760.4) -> 0.98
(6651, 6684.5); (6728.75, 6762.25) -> 0.98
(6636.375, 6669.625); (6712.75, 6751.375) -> 0.98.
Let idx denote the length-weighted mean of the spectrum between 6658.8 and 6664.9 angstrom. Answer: 19.1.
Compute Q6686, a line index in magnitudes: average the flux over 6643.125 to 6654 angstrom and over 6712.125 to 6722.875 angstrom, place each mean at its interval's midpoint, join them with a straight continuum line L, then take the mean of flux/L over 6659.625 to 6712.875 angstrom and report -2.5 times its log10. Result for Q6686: -0.01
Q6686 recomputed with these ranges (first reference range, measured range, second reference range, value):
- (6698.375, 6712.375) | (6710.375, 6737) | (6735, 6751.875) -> 0.005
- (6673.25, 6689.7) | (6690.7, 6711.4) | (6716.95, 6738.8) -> -0.012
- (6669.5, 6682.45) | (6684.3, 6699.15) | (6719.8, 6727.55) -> -0.003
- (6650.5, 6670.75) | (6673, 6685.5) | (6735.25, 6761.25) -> 0.013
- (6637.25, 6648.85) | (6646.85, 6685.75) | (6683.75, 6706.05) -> -0.010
